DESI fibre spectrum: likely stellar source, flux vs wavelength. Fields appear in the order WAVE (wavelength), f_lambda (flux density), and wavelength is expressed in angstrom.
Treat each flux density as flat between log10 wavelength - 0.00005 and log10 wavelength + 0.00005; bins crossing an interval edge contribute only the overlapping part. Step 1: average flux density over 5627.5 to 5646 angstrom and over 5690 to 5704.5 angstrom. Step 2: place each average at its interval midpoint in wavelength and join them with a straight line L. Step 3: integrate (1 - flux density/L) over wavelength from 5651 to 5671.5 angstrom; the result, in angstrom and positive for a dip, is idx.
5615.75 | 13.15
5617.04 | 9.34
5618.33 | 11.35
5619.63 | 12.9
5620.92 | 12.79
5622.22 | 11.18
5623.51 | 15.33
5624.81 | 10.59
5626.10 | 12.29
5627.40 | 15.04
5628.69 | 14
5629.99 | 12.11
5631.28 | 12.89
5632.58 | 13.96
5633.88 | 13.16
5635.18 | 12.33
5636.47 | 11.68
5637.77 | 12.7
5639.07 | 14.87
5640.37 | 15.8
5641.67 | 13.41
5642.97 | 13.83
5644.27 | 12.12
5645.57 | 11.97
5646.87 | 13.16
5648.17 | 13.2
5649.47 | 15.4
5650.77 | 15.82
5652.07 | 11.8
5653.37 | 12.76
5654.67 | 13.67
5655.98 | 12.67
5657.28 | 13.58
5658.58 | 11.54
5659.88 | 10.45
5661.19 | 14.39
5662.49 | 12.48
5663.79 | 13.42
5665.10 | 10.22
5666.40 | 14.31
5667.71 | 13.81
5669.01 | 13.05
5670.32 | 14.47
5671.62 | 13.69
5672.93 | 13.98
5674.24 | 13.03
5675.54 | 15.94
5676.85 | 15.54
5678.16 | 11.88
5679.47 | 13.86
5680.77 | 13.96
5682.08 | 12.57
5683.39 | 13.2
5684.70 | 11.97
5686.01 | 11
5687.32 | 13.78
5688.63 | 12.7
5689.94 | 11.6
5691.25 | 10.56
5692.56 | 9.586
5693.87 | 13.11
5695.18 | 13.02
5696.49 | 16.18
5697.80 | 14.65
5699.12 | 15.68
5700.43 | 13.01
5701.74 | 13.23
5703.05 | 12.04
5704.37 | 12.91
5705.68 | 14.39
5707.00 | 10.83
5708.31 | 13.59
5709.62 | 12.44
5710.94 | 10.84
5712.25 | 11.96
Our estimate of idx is 0.4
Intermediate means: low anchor 13.3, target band 12.9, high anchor 13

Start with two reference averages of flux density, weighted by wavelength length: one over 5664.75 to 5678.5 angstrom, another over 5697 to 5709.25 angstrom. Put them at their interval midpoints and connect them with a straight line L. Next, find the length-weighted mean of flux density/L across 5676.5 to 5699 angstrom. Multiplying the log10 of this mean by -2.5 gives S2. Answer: 0.05 mag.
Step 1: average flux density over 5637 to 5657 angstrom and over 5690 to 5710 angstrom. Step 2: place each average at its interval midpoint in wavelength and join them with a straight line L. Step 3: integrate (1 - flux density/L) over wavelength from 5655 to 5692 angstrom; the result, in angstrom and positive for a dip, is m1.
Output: 0.8 angstrom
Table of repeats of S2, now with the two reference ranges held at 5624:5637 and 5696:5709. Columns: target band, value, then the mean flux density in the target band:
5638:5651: -0.07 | 13.9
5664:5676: -0.02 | 13.6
